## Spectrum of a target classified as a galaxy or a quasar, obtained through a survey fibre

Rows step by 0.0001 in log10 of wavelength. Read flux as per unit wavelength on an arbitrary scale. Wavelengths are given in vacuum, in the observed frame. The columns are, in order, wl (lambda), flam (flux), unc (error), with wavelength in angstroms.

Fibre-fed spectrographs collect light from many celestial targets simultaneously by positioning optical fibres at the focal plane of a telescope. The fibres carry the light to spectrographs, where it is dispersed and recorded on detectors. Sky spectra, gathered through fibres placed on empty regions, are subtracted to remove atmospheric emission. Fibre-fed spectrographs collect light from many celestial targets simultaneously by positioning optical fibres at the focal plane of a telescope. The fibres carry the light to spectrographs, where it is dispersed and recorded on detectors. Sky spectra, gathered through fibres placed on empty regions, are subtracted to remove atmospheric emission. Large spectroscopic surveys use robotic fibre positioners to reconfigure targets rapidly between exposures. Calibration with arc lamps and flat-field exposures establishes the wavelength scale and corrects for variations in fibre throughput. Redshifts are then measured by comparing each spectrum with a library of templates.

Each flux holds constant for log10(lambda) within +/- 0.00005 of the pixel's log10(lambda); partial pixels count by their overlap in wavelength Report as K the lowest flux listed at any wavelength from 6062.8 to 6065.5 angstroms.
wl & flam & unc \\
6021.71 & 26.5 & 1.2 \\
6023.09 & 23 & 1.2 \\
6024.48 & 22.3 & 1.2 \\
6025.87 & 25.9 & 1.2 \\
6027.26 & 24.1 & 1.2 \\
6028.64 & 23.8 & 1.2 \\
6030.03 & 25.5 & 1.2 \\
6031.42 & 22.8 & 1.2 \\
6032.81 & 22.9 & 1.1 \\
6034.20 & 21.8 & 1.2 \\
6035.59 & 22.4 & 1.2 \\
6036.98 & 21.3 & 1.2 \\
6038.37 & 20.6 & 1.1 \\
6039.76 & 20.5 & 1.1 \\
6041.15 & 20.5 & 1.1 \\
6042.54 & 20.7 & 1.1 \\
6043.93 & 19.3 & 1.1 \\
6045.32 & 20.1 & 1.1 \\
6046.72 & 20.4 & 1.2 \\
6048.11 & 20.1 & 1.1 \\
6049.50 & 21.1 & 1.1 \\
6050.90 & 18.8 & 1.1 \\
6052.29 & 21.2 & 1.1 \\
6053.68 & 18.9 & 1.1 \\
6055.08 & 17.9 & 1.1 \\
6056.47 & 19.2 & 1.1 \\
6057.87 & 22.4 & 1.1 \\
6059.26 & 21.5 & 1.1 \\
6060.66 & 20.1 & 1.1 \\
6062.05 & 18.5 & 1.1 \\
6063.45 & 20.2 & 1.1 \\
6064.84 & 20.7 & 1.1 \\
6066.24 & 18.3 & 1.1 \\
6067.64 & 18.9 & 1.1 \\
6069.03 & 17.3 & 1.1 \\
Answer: 20.2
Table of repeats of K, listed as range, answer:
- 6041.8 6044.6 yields 19.3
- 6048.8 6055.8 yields 17.9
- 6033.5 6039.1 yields 20.6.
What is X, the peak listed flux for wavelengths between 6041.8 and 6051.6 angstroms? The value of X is 21.1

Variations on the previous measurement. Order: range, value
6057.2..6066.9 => 22.4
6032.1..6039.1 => 22.9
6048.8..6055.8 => 21.2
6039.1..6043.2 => 20.7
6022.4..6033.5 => 25.9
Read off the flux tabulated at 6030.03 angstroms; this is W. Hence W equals 25.5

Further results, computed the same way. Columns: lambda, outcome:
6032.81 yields 22.9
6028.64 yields 23.8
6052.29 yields 21.2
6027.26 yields 24.1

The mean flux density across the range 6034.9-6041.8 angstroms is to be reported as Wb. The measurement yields 21.1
